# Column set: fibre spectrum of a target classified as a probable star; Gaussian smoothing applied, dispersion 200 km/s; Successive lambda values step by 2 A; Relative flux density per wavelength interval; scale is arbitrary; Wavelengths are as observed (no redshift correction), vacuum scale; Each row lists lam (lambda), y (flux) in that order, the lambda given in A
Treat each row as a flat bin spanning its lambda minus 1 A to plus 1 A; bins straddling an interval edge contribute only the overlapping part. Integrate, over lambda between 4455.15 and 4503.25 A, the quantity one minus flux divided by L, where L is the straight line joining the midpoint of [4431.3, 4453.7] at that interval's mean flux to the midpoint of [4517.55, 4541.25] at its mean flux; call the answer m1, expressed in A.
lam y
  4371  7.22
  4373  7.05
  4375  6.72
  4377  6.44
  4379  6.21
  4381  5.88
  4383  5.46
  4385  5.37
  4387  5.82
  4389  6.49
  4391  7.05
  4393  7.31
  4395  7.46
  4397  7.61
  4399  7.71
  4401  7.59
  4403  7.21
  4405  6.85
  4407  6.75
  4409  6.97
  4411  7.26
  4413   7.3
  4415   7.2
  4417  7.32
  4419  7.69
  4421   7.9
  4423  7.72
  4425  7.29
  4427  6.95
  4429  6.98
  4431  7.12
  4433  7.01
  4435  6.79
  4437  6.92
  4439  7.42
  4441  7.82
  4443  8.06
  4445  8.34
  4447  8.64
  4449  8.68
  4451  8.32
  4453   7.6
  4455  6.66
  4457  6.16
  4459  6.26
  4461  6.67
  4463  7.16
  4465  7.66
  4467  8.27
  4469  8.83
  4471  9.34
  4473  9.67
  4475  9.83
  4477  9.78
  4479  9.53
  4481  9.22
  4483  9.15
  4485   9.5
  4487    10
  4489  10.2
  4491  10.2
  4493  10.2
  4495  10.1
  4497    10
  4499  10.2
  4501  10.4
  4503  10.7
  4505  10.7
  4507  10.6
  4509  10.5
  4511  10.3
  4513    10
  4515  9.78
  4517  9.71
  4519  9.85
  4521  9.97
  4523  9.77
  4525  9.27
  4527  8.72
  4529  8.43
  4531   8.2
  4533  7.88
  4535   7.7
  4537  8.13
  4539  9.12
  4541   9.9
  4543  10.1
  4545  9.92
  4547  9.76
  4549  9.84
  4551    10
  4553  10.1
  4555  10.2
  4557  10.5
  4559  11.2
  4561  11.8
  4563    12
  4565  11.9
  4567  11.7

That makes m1 -4.64 A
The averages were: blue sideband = 7.76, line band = 9.06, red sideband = 8.9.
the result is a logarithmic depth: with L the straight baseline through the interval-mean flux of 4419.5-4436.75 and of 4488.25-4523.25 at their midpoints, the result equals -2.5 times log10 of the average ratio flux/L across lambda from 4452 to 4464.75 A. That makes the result 0.23 mag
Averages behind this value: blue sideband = 7.22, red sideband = 10.2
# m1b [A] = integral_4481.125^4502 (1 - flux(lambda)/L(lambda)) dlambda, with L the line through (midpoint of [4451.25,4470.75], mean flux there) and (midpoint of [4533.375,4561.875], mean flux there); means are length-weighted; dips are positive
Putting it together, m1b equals -4.4 A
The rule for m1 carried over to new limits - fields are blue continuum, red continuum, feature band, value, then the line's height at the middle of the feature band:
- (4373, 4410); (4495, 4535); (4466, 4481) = -1.1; 8.7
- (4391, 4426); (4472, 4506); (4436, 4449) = 0.8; 8.46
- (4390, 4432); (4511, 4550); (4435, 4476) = 0.8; 8.04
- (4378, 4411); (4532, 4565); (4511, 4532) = -0.1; 9.39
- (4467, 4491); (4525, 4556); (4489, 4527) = -2.9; 9.37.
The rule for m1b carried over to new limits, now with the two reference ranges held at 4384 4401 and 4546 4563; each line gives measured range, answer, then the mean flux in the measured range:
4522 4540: 2.5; 8.58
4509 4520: -0.4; 9.98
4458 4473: 1.2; 7.87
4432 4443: 0.9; 7.27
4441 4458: 0.7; 7.81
